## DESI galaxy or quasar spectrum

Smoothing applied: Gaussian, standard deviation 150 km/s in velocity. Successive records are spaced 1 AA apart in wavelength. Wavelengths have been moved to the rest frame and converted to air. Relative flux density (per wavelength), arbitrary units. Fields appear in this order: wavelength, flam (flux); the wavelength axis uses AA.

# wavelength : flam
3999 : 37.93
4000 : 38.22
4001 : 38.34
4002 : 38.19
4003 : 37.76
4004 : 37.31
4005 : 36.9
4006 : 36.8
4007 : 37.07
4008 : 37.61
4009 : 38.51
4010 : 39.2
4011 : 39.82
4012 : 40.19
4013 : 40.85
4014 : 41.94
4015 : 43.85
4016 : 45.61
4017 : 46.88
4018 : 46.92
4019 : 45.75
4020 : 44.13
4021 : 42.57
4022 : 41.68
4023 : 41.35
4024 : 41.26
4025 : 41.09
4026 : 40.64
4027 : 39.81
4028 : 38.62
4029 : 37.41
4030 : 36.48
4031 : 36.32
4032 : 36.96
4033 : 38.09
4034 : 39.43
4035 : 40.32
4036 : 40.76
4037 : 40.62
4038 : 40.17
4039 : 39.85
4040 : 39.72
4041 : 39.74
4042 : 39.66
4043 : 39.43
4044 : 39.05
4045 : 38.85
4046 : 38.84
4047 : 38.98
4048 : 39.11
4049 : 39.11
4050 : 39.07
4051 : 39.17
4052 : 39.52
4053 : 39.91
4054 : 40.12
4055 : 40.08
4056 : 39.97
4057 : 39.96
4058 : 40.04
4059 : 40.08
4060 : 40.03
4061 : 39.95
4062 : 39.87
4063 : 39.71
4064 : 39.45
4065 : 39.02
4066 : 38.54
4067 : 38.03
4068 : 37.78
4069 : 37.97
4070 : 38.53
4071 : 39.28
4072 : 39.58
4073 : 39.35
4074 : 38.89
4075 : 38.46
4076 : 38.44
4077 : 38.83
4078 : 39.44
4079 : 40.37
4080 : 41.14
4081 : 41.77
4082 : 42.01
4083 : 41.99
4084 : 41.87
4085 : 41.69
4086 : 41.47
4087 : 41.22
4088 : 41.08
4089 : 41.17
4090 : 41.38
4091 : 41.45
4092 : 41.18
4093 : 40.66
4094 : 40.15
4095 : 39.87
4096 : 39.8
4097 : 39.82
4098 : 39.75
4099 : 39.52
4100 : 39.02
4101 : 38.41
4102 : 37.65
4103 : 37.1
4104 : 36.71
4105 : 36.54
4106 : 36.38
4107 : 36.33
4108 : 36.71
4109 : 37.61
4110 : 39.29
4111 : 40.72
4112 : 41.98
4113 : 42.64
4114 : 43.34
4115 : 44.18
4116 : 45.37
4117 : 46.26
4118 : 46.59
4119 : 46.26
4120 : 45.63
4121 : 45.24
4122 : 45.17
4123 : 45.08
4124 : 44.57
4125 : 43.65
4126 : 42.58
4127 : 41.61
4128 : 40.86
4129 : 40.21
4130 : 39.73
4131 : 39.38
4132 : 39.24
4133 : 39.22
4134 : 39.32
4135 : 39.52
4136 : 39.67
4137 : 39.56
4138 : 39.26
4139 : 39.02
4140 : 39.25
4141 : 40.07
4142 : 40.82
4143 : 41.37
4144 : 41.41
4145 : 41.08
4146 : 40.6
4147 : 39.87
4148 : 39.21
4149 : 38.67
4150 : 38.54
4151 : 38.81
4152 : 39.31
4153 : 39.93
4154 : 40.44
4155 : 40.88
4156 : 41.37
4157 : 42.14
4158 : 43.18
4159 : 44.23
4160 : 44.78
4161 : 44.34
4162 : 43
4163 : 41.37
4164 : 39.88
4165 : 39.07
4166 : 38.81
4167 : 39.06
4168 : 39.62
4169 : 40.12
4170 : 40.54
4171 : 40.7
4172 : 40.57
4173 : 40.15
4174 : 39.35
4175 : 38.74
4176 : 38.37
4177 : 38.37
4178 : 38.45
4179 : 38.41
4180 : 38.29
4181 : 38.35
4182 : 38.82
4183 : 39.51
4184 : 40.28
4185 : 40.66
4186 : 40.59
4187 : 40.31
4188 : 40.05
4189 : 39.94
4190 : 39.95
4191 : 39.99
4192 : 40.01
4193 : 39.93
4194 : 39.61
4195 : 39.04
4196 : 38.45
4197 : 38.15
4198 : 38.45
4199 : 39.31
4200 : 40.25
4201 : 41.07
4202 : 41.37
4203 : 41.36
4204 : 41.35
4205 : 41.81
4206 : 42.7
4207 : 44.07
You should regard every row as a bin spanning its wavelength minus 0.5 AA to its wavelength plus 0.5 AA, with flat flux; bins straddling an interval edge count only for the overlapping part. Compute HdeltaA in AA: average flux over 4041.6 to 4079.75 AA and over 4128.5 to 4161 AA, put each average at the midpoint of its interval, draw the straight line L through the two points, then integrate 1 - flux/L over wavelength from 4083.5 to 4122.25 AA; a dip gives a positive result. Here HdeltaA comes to -1.1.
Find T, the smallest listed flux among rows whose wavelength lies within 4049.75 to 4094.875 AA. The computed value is 37.78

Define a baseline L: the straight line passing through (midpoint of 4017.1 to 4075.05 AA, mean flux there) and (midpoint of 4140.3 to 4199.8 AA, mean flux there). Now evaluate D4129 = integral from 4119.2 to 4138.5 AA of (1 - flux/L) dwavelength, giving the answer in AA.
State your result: -0.8 AA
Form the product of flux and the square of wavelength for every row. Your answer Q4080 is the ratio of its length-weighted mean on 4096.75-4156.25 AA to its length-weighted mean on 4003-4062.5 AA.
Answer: 1.06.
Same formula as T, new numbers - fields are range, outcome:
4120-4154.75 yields 38.54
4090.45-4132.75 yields 36.33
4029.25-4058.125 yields 36.32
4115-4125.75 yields 43.65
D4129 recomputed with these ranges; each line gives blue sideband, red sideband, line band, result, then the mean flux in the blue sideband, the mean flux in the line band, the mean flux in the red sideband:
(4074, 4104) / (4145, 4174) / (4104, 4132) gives -1.0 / 40.2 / 41.9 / 40.7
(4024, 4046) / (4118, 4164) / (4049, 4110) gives 0.9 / 39.2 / 39.5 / 41.4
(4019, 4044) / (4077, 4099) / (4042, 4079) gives 1.0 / 39.9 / 39.3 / 40.8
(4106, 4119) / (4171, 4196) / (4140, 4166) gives -0.3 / 41.7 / 40.9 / 39.5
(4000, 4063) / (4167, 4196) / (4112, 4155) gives -1.9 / 39.9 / 41.5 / 39.6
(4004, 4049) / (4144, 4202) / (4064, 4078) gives 0.5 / 40.2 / 38.7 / 40.1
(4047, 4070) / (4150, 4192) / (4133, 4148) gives 0.0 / 39.4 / 40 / 40.2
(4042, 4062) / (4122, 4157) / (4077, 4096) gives -0.5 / 39.6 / 41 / 40.5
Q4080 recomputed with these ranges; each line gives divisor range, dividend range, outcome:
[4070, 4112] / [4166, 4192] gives 1.04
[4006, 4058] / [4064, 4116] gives 1.02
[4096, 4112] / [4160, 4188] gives 1.08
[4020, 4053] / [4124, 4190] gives 1.08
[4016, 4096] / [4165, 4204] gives 1.05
